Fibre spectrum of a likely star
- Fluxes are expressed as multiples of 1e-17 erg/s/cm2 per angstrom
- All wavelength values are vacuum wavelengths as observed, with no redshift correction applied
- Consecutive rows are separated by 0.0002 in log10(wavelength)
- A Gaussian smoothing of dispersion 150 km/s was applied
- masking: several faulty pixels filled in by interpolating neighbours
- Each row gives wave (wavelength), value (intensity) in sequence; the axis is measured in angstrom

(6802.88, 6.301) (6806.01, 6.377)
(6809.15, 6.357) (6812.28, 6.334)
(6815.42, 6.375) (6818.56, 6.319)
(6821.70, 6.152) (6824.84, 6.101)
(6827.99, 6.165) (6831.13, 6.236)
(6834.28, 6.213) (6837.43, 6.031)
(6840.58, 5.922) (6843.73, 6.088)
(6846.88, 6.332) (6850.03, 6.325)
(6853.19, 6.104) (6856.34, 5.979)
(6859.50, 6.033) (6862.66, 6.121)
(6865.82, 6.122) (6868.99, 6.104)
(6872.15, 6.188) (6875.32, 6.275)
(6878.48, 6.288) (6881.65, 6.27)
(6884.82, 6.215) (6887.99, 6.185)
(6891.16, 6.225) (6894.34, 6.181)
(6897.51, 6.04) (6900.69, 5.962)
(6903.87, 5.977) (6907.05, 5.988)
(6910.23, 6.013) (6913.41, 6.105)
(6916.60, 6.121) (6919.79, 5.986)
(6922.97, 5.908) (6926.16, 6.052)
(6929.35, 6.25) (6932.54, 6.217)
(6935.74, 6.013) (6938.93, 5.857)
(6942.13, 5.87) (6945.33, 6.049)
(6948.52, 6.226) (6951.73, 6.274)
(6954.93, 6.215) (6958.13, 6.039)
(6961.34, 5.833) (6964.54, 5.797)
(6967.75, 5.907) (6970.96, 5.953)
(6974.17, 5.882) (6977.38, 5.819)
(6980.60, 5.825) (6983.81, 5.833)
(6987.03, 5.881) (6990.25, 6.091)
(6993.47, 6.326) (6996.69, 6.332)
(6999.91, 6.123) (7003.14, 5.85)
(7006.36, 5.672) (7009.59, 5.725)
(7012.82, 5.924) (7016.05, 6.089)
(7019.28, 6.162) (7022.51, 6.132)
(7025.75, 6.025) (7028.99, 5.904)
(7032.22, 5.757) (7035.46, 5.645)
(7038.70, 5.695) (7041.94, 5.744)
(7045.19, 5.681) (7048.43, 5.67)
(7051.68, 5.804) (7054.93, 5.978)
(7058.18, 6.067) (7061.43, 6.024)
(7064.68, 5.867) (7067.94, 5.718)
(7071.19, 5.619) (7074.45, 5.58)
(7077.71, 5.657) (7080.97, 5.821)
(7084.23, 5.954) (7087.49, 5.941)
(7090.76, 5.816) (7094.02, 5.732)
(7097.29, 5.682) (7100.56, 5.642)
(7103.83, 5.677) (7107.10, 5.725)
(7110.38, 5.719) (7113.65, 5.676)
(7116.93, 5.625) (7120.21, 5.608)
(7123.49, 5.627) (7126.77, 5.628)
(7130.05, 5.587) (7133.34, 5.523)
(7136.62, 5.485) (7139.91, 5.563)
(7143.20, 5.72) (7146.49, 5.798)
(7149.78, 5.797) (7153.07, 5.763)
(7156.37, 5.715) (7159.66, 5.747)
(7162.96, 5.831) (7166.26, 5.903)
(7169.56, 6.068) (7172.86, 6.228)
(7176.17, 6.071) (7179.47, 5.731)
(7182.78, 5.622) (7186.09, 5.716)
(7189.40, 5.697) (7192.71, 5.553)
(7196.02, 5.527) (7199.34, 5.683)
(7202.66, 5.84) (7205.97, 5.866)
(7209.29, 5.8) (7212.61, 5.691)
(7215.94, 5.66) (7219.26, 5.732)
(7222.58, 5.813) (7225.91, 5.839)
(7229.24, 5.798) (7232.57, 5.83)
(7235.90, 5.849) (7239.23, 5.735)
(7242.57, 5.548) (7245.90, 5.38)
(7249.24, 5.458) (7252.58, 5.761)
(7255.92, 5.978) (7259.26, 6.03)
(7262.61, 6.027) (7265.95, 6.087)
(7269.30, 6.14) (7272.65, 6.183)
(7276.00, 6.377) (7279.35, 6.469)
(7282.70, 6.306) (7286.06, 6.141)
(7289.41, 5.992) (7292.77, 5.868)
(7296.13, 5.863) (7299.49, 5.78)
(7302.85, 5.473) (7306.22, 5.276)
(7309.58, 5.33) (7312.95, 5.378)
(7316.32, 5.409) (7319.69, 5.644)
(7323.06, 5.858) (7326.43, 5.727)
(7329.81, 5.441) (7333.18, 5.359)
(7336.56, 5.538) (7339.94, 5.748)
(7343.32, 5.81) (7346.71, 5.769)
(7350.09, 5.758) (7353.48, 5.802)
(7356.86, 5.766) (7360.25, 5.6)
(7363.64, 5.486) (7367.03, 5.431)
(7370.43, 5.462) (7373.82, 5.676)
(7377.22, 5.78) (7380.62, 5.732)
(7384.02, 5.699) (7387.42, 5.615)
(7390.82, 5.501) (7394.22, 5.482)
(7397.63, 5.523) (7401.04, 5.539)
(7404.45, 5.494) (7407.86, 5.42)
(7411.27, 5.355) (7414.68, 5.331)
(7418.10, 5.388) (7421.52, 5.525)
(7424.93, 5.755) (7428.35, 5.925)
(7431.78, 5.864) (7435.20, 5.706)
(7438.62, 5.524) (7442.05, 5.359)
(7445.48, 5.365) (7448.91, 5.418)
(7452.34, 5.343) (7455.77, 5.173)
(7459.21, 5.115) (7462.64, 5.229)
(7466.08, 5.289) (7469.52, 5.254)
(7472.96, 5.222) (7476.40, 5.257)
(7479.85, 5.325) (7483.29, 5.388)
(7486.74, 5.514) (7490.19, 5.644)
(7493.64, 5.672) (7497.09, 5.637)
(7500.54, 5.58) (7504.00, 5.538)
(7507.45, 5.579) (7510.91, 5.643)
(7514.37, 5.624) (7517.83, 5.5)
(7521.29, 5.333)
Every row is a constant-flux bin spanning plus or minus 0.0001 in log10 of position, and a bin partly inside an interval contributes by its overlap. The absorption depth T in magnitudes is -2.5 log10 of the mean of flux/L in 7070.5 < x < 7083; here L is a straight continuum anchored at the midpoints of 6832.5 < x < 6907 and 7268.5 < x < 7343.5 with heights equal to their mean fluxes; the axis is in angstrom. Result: 0.05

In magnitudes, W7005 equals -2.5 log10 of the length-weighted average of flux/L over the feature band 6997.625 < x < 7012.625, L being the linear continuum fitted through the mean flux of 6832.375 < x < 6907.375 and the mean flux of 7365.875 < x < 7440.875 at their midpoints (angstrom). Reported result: 0.022 mag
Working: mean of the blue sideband 6.13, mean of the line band 5.87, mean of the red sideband 5.58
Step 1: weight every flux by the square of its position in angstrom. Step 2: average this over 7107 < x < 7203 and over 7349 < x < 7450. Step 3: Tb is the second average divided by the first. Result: 1.04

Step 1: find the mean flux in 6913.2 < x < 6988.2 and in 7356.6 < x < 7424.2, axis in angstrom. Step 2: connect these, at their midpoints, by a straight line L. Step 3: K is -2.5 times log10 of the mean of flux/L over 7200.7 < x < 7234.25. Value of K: -0.013 mag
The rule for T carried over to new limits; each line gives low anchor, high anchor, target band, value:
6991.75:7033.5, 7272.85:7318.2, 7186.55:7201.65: 0.049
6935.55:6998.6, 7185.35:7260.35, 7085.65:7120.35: 0.026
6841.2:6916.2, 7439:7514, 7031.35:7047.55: 0.045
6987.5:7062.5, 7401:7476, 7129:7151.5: 0.028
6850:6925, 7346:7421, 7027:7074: 0.025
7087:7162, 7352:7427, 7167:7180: -0.071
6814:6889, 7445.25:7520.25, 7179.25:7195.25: 0.024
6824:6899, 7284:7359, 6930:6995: 0.009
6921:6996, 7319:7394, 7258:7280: -0.083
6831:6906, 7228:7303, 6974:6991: 0.036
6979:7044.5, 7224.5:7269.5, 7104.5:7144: 0.047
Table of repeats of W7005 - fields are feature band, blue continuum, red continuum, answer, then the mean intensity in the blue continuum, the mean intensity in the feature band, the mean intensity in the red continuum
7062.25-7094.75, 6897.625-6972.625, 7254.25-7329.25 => 0.03 mag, 6.03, 5.78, 5.87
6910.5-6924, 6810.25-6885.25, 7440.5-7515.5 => 0.01 mag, 6.18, 6.03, 5.42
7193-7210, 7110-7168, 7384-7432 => -0.01 mag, 5.68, 5.73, 5.55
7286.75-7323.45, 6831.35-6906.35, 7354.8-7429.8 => 0.01 mag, 6.14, 5.63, 5.57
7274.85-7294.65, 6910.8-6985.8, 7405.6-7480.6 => -0.11 mag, 6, 6.18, 5.42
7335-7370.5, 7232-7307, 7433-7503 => 0.01 mag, 5.9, 5.66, 5.41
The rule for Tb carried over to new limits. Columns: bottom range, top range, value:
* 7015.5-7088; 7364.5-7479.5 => 1.04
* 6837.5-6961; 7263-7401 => 1.06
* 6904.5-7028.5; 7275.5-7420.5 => 1.05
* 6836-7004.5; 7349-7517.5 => 1.05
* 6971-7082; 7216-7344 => 1.06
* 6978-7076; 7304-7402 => 1.04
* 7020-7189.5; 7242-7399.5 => 1.05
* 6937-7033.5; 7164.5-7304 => 1.05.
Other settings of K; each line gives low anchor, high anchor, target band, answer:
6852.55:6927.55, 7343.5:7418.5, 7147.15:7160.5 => 0.011 mag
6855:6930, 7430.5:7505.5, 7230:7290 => -0.054 mag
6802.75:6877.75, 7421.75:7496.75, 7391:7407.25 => 0.004 mag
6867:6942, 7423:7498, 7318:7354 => -0.015 mag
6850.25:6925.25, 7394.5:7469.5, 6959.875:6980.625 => 0.027 mag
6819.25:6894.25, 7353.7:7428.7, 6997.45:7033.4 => 0.006 mag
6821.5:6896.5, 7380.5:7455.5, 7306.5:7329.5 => 0.021 mag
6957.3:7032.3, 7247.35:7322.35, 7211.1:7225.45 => 0.028 mag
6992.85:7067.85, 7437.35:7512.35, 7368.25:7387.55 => -0.027 mag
